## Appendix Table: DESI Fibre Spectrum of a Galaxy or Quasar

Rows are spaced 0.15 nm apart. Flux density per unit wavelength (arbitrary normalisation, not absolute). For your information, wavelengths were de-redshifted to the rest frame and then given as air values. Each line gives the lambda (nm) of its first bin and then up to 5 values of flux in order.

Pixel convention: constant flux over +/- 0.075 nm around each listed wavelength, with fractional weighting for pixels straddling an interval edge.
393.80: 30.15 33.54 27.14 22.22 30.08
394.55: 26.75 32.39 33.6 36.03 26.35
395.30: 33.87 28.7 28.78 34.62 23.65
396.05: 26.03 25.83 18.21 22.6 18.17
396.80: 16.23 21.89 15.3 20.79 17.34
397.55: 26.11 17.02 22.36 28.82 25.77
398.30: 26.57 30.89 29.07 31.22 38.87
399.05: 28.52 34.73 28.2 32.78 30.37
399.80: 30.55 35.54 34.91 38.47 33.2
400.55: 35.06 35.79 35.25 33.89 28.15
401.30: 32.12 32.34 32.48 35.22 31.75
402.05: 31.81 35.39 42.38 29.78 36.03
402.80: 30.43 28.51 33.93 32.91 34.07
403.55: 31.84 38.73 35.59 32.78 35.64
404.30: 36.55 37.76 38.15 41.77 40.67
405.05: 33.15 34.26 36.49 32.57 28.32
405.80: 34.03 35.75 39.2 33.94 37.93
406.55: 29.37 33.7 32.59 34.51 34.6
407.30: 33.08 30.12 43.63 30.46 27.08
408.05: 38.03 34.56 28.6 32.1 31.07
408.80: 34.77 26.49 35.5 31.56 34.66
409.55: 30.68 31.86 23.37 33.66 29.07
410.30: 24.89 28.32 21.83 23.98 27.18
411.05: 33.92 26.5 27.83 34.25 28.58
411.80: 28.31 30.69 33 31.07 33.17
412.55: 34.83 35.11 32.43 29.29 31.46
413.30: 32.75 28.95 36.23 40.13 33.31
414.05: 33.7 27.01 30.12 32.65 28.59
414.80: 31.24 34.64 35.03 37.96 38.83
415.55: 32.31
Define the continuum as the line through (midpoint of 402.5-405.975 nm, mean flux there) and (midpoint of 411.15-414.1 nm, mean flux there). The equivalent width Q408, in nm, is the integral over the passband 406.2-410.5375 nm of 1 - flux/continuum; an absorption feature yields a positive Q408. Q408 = 0.18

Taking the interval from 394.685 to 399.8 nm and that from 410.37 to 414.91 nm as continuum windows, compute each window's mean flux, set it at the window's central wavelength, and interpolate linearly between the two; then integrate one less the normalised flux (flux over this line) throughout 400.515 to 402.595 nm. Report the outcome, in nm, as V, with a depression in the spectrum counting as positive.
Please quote -0.43 nm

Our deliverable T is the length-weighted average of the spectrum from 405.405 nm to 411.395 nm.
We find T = 31.6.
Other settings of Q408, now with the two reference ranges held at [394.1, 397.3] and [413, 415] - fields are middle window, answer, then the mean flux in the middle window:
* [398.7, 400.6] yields -0.42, 33.3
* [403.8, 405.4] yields -0.42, 36.6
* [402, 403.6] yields -0.29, 33.4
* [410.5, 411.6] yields 0.11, 28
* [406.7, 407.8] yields -0.16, 34.2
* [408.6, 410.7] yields 0.06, 29.8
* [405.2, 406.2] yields -0.17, 34.4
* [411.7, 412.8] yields -0.02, 32.2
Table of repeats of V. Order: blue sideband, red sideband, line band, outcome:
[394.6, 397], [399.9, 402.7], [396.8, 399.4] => 0.37 nm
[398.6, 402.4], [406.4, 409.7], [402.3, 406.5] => -0.24 nm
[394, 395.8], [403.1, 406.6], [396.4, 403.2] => 0.64 nm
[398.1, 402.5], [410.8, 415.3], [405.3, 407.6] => -0.12 nm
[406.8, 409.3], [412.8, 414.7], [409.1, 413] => 0.28 nm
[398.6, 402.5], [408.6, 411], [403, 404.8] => -0.21 nm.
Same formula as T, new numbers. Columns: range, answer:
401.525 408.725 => 34.2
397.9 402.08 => 32.2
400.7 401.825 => 33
